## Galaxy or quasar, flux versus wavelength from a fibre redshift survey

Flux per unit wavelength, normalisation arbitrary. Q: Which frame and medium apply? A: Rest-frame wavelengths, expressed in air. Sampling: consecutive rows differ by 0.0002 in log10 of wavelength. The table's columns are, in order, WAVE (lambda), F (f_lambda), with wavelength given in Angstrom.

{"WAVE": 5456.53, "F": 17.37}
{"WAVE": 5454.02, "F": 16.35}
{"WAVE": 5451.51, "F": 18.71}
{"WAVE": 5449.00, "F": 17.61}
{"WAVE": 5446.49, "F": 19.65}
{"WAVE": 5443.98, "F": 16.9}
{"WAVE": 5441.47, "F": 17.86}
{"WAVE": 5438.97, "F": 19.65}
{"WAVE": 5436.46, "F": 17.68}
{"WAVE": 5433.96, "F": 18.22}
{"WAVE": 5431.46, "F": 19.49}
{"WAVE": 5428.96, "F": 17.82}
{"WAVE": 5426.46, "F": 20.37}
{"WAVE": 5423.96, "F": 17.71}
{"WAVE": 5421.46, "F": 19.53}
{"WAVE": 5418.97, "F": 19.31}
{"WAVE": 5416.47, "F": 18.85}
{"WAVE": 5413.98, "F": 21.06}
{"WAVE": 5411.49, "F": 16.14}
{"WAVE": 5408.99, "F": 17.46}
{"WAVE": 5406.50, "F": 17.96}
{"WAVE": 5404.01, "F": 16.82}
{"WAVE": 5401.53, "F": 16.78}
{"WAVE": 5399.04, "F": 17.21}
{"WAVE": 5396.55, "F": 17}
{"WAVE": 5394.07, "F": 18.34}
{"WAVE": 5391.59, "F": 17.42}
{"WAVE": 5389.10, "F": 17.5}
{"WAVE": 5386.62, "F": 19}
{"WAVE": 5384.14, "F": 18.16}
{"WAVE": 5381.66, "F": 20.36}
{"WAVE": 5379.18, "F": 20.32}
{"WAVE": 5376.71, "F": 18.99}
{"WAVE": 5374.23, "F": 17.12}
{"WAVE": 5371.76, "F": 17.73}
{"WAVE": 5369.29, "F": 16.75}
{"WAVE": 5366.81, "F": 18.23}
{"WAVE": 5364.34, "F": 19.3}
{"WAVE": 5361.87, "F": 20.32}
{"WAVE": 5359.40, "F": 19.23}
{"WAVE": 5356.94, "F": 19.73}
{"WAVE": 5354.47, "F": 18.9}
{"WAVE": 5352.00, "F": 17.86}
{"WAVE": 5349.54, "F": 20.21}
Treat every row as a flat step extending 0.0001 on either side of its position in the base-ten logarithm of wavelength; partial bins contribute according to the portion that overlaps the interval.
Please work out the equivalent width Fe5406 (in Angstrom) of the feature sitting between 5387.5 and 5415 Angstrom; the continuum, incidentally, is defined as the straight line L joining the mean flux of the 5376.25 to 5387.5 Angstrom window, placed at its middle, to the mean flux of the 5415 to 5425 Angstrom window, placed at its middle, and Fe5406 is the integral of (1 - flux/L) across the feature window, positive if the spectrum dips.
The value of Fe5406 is 2.24 Angstrom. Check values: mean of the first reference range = 19.4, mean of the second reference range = 18.9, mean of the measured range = 17.6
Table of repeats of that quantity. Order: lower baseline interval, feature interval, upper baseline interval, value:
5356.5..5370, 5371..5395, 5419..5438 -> 0.49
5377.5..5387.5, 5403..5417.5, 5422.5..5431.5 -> 0.74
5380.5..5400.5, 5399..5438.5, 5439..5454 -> -0.50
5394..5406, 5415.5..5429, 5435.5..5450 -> -0.99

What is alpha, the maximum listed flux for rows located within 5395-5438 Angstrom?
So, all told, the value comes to 21.06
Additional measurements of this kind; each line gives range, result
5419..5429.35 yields 20.37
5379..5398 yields 20.36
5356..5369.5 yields 20.32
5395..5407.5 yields 17.96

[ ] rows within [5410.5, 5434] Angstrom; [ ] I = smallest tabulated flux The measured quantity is 16.14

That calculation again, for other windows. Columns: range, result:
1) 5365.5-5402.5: 16.75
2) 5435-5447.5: 16.9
